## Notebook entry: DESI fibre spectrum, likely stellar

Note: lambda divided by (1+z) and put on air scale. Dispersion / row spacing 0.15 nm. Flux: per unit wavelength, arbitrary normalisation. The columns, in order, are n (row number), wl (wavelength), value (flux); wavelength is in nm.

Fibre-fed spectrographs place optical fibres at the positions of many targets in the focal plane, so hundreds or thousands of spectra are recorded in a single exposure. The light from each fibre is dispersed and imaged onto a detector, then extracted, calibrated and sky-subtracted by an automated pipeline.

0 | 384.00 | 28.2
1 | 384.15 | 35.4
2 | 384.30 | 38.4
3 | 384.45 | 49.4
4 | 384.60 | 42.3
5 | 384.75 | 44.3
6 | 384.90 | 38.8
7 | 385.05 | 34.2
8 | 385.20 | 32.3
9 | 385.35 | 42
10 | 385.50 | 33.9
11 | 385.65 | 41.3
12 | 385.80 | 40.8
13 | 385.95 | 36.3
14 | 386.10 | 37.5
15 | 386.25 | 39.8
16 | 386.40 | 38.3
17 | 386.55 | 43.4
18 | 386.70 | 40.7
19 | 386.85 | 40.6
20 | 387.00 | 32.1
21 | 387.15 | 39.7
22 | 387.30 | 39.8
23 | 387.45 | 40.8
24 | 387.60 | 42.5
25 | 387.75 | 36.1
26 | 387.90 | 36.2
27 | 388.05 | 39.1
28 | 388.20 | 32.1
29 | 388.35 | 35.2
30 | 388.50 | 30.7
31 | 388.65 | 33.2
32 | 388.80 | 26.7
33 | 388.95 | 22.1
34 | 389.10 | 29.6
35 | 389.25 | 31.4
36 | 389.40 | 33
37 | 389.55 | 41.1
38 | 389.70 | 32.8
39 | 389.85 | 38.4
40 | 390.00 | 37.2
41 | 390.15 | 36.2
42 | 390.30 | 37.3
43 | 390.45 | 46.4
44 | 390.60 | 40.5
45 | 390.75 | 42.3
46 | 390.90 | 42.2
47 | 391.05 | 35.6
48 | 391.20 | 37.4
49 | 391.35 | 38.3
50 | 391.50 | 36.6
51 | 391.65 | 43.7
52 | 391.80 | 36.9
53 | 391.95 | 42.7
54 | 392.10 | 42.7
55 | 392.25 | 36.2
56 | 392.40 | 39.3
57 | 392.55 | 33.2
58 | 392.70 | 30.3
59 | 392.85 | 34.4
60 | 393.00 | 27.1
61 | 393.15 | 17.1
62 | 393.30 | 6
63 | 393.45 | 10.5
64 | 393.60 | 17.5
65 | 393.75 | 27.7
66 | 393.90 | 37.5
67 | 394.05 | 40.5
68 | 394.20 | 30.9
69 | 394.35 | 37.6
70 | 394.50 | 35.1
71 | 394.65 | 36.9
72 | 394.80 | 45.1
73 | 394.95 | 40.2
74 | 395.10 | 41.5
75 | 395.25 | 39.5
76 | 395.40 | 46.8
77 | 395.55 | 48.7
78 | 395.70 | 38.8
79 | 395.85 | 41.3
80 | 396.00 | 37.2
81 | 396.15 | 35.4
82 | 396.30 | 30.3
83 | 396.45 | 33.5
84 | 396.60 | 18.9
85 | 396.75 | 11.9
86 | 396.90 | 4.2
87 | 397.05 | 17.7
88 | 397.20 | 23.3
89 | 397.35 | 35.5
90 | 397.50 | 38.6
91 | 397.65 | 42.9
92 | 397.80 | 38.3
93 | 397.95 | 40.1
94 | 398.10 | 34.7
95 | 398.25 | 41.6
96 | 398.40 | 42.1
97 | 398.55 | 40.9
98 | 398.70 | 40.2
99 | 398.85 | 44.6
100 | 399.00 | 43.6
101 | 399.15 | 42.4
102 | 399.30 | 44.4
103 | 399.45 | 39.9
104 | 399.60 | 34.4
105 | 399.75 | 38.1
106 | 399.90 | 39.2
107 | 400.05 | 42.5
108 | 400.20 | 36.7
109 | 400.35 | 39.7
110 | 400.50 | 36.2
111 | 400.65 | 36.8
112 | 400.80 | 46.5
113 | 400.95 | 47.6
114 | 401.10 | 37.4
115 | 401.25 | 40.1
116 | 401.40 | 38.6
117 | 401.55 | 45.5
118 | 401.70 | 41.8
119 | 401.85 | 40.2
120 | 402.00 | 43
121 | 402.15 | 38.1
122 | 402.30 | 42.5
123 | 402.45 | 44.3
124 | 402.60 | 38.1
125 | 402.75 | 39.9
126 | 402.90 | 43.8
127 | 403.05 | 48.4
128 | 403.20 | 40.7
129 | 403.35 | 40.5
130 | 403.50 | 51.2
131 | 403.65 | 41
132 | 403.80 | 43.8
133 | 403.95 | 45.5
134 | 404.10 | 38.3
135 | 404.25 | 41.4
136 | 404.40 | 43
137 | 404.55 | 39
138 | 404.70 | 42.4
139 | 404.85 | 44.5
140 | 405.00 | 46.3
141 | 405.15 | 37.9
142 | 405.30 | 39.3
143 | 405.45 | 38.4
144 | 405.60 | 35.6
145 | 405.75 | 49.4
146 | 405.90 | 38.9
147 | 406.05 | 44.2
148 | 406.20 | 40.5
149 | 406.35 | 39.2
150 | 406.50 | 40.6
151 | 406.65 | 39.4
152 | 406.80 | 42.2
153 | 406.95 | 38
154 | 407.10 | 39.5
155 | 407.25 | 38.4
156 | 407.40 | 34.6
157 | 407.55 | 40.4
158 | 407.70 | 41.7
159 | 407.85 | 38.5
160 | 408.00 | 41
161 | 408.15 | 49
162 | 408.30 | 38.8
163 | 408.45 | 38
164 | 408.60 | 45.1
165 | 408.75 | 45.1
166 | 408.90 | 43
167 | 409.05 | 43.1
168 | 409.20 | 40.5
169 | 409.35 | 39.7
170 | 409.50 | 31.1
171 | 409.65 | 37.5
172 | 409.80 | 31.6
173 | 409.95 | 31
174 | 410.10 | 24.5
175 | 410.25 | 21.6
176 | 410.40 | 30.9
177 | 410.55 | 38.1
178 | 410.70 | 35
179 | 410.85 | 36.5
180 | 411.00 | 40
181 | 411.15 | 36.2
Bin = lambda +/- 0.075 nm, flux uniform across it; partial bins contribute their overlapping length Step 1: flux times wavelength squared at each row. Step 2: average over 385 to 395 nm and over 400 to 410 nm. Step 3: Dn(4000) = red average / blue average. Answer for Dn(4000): 1.25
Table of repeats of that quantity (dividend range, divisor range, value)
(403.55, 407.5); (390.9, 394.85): 1.32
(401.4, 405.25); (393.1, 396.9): 1.39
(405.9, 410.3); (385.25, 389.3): 1.18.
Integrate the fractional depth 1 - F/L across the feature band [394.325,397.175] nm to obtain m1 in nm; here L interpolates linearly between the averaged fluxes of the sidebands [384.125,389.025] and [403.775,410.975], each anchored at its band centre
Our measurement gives 0.35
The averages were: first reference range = 37.5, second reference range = 39.2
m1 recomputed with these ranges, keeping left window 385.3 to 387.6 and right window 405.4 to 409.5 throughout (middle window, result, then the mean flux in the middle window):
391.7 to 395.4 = 0.61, 33.1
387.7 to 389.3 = 0.30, 32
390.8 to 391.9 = 0.02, 38.8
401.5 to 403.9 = -0.14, 42.7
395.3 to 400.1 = 0.48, 36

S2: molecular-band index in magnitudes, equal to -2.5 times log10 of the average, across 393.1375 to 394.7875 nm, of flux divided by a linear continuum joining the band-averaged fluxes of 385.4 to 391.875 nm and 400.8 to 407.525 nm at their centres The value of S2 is 0.35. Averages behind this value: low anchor 37.1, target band 28.1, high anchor 41.5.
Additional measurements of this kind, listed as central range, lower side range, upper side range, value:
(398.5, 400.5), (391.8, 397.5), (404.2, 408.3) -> -0.14 mag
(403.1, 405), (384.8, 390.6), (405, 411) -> -0.13 mag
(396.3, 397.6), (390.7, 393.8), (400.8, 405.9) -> 0.46 mag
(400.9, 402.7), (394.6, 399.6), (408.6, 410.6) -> -0.15 mag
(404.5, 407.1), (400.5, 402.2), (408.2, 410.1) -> -0.04 mag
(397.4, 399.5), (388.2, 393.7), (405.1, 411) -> -0.15 mag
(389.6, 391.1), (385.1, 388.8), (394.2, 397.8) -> -0.08 mag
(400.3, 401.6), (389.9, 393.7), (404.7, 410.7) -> -0.11 mag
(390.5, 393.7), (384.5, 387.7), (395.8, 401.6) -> 0.15 mag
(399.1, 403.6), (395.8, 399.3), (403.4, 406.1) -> -0.08 mag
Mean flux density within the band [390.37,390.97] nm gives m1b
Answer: 42.8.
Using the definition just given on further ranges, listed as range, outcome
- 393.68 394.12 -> 35.3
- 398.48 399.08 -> 42.3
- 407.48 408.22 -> 42.1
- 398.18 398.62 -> 41.5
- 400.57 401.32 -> 41.7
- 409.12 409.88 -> 36.1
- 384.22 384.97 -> 42.6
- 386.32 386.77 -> 40.8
